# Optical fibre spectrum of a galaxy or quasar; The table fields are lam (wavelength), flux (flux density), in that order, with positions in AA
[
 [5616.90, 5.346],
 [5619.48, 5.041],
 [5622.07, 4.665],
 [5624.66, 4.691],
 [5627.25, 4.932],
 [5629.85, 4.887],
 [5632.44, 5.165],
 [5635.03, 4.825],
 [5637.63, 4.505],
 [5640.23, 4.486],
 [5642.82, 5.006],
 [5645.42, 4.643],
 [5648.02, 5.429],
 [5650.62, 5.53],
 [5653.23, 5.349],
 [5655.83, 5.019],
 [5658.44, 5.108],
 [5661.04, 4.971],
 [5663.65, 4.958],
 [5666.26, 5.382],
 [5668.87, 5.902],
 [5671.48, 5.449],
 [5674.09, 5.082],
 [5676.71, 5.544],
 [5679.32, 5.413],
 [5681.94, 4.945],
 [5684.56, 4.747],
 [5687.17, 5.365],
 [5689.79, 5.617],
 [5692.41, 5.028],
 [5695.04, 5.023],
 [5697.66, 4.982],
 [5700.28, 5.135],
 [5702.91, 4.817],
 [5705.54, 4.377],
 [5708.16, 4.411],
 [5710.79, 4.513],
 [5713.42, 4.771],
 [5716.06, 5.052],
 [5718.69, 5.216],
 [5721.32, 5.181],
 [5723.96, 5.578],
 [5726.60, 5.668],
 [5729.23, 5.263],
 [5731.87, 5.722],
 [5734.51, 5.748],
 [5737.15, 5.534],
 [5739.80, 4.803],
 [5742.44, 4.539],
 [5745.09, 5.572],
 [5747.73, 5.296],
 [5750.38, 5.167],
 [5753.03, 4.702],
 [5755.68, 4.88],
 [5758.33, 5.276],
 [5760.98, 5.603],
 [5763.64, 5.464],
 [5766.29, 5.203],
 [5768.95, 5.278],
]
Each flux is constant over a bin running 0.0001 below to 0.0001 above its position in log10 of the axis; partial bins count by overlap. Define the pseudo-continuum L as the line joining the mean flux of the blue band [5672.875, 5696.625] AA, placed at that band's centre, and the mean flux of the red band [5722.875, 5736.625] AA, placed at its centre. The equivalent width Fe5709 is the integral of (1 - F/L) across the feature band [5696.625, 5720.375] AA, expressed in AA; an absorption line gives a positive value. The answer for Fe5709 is 2.61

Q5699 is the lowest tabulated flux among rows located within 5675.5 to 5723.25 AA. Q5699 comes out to 4.377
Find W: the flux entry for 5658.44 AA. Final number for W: 5.108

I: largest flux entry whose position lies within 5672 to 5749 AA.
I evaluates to 5.748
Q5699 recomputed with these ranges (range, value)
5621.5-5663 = 4.486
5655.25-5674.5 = 4.958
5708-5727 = 4.411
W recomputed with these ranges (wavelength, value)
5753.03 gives 4.702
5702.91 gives 4.817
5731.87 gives 5.722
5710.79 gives 4.513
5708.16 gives 4.411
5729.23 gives 5.263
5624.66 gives 4.691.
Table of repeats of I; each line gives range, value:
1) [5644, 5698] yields 5.902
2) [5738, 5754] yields 5.572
